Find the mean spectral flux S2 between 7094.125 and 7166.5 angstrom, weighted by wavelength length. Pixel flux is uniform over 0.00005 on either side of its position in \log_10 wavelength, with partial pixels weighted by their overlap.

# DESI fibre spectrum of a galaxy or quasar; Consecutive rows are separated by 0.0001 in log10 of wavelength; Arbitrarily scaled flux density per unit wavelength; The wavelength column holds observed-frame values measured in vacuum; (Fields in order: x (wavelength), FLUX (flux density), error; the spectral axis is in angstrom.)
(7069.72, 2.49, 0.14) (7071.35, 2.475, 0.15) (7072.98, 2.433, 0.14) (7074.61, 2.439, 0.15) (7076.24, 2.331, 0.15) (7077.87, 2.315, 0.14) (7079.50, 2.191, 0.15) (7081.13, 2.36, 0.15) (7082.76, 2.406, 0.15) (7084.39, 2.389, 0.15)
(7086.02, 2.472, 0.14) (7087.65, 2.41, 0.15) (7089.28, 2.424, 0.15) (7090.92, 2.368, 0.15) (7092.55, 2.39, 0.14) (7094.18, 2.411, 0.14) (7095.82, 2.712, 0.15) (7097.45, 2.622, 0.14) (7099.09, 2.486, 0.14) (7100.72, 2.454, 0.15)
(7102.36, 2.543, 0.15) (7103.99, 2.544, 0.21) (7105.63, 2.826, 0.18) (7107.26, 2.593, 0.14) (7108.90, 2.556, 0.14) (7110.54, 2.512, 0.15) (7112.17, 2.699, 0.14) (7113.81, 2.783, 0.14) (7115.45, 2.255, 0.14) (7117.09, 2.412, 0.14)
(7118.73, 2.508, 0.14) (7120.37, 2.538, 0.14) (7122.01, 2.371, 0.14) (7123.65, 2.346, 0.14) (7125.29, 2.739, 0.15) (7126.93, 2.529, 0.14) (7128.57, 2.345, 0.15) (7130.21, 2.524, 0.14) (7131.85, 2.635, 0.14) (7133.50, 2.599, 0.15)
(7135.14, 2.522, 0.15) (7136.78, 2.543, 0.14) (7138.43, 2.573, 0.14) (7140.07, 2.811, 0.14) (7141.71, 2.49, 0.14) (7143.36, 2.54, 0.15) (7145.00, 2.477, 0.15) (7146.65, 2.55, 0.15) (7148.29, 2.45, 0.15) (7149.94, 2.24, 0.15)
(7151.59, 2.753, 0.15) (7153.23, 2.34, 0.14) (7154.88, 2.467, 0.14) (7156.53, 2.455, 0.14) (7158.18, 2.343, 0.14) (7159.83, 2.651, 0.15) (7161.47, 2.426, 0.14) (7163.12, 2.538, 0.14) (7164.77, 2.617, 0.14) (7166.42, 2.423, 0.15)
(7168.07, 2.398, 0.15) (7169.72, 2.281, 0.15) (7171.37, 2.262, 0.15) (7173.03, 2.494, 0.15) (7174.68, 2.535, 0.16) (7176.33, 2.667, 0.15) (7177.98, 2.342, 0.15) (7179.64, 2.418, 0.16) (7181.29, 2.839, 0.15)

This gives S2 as 2.53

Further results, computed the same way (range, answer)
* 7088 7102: 2.48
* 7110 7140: 2.53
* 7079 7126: 2.5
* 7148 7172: 2.44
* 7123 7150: 2.53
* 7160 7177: 2.47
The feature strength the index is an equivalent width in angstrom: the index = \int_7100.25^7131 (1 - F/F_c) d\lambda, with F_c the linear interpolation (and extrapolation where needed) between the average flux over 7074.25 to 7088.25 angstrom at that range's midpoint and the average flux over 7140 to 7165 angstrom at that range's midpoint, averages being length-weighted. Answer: -1.3 angstrom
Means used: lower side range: 2.37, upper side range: 2.5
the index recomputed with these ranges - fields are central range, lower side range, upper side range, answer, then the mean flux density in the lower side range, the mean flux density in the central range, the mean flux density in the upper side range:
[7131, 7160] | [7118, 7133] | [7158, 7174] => -0.5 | 2.51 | 2.52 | 2.45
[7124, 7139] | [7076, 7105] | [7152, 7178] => -0.6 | 2.44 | 2.55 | 2.46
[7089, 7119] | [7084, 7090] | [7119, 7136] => -0.8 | 2.43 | 2.53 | 2.52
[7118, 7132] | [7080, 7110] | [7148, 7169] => -0.1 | 2.5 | 2.5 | 2.47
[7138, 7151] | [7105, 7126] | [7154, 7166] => 0.0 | 2.55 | 2.52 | 2.5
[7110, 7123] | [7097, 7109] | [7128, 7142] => 0.3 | 2.58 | 2.51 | 2.57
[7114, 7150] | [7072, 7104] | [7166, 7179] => -1.2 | 2.43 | 2.51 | 2.42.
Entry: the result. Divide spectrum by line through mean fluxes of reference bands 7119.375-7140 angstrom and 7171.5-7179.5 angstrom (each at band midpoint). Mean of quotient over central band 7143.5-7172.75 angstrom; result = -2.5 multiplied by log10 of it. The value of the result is 0.02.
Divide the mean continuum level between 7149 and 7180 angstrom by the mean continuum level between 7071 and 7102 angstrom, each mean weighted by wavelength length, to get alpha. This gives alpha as 1.01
